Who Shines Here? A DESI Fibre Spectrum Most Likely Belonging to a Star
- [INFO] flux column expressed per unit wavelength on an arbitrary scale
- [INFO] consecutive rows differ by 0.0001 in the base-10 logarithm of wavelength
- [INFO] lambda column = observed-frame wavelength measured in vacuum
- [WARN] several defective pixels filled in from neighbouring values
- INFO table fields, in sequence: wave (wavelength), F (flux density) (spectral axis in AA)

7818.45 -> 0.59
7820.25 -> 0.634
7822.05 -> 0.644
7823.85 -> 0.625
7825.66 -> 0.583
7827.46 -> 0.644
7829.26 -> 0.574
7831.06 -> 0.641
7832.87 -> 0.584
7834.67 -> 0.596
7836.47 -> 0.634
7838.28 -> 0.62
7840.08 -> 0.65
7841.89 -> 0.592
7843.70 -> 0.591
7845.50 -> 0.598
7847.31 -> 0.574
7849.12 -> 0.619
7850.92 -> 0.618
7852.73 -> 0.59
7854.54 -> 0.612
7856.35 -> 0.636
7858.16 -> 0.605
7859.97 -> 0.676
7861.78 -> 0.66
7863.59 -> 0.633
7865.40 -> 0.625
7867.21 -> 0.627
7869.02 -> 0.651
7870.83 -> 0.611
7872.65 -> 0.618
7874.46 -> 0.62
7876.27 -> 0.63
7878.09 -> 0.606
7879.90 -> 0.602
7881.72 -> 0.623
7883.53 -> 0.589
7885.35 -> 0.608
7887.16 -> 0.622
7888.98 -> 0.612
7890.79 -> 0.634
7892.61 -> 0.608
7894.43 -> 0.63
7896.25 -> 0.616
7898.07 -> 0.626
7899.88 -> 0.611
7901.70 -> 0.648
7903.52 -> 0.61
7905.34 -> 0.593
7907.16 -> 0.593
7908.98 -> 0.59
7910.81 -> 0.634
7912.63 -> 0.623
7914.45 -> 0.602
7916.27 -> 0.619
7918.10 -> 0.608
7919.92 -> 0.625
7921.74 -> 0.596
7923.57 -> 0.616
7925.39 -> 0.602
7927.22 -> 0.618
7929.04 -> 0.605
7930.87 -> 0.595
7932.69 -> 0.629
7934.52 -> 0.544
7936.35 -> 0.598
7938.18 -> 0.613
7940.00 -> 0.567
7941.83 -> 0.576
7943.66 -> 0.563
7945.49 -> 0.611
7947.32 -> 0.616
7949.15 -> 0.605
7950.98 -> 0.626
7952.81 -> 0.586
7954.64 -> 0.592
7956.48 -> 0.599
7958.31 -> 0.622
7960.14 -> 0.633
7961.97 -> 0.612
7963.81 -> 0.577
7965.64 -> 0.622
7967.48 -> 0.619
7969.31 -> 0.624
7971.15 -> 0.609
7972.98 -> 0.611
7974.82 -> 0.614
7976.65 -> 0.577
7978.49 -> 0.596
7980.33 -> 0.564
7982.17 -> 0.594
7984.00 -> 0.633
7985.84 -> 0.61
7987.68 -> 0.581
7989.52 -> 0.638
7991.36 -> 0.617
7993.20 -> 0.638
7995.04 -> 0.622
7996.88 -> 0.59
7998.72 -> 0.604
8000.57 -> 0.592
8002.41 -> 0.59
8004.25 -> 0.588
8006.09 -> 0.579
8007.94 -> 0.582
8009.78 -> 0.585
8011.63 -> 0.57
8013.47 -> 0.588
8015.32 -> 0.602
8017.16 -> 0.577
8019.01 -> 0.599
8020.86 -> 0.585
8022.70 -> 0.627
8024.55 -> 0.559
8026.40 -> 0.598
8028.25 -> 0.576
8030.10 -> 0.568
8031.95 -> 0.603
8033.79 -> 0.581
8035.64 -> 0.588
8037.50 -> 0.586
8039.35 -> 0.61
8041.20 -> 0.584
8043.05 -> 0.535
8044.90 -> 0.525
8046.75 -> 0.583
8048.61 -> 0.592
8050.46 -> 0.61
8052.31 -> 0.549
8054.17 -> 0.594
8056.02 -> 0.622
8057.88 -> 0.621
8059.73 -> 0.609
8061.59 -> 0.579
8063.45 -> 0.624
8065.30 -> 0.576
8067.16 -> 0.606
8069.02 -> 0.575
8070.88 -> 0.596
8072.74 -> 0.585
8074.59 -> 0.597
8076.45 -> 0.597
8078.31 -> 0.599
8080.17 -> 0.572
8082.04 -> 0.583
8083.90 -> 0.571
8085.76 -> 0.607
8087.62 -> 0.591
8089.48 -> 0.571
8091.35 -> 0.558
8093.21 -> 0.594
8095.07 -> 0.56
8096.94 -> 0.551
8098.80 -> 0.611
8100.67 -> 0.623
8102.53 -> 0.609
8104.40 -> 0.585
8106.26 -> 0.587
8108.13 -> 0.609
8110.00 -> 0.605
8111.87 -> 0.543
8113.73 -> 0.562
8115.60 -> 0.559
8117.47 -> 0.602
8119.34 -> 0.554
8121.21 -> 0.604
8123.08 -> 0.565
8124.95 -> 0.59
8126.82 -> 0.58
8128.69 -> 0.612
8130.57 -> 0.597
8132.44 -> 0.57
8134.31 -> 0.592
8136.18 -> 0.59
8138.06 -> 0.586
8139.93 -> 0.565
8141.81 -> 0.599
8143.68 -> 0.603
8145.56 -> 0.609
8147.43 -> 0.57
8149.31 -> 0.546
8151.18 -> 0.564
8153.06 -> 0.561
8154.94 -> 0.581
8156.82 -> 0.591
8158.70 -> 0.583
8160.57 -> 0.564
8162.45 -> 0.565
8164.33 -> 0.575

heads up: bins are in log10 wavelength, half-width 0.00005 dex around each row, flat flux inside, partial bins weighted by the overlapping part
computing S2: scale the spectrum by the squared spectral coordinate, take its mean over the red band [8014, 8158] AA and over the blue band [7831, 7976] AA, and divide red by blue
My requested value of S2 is 1.00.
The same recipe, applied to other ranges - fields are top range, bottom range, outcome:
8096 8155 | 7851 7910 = 1.00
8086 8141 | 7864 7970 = 1.01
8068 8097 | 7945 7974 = 0.98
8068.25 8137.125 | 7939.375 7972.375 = 1.01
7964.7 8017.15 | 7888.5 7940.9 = 1.01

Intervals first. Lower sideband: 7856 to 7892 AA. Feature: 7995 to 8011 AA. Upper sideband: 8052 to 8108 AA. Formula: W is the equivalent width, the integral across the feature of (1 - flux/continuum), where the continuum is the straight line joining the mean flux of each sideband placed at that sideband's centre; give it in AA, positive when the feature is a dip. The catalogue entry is 0.3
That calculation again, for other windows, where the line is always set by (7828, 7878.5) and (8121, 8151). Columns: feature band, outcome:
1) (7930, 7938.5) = 0.2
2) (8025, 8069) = 0.6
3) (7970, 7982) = 0.2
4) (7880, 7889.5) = 0.1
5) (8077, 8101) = 0.3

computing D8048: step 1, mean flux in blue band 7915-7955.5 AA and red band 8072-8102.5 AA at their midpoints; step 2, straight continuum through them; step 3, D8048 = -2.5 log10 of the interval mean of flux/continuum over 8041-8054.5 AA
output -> 0.04 mag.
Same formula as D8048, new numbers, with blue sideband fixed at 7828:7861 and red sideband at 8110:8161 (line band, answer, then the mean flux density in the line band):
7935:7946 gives 0.03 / 0.585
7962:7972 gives -0.02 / 0.61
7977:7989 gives 0.00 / 0.597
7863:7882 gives -0.02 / 0.622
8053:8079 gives -0.02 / 0.598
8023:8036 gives 0.01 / 0.584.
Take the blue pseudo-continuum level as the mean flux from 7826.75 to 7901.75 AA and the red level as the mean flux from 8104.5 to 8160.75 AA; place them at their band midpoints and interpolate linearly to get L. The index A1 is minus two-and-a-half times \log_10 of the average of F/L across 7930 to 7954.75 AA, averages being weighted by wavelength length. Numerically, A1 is 0.02 mag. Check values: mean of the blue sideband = 0.618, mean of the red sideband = 0.582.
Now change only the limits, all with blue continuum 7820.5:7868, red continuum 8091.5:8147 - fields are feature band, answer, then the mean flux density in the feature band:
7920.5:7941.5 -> 0.017 mag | 0.598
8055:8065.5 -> -0.026 mag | 0.607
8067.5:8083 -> 0.005 mag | 0.588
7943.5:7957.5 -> 0.007 mag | 0.602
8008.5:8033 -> 0.018 mag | 0.587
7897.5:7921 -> -0.007 mag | 0.614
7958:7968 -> -0.017 mag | 0.613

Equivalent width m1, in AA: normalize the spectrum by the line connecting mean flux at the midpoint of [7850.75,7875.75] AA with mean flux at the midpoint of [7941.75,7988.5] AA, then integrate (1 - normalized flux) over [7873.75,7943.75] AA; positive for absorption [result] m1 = 1.0 AA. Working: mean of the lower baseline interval 0.628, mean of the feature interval 0.608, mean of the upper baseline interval 0.603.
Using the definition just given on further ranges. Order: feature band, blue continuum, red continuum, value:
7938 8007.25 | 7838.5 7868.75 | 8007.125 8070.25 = -0.4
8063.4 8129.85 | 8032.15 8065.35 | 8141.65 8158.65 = -0.2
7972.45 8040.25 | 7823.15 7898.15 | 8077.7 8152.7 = 0.3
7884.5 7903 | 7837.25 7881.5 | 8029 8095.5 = -0.2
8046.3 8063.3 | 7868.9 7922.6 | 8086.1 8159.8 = -0.1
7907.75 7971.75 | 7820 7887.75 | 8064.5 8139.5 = 0.1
